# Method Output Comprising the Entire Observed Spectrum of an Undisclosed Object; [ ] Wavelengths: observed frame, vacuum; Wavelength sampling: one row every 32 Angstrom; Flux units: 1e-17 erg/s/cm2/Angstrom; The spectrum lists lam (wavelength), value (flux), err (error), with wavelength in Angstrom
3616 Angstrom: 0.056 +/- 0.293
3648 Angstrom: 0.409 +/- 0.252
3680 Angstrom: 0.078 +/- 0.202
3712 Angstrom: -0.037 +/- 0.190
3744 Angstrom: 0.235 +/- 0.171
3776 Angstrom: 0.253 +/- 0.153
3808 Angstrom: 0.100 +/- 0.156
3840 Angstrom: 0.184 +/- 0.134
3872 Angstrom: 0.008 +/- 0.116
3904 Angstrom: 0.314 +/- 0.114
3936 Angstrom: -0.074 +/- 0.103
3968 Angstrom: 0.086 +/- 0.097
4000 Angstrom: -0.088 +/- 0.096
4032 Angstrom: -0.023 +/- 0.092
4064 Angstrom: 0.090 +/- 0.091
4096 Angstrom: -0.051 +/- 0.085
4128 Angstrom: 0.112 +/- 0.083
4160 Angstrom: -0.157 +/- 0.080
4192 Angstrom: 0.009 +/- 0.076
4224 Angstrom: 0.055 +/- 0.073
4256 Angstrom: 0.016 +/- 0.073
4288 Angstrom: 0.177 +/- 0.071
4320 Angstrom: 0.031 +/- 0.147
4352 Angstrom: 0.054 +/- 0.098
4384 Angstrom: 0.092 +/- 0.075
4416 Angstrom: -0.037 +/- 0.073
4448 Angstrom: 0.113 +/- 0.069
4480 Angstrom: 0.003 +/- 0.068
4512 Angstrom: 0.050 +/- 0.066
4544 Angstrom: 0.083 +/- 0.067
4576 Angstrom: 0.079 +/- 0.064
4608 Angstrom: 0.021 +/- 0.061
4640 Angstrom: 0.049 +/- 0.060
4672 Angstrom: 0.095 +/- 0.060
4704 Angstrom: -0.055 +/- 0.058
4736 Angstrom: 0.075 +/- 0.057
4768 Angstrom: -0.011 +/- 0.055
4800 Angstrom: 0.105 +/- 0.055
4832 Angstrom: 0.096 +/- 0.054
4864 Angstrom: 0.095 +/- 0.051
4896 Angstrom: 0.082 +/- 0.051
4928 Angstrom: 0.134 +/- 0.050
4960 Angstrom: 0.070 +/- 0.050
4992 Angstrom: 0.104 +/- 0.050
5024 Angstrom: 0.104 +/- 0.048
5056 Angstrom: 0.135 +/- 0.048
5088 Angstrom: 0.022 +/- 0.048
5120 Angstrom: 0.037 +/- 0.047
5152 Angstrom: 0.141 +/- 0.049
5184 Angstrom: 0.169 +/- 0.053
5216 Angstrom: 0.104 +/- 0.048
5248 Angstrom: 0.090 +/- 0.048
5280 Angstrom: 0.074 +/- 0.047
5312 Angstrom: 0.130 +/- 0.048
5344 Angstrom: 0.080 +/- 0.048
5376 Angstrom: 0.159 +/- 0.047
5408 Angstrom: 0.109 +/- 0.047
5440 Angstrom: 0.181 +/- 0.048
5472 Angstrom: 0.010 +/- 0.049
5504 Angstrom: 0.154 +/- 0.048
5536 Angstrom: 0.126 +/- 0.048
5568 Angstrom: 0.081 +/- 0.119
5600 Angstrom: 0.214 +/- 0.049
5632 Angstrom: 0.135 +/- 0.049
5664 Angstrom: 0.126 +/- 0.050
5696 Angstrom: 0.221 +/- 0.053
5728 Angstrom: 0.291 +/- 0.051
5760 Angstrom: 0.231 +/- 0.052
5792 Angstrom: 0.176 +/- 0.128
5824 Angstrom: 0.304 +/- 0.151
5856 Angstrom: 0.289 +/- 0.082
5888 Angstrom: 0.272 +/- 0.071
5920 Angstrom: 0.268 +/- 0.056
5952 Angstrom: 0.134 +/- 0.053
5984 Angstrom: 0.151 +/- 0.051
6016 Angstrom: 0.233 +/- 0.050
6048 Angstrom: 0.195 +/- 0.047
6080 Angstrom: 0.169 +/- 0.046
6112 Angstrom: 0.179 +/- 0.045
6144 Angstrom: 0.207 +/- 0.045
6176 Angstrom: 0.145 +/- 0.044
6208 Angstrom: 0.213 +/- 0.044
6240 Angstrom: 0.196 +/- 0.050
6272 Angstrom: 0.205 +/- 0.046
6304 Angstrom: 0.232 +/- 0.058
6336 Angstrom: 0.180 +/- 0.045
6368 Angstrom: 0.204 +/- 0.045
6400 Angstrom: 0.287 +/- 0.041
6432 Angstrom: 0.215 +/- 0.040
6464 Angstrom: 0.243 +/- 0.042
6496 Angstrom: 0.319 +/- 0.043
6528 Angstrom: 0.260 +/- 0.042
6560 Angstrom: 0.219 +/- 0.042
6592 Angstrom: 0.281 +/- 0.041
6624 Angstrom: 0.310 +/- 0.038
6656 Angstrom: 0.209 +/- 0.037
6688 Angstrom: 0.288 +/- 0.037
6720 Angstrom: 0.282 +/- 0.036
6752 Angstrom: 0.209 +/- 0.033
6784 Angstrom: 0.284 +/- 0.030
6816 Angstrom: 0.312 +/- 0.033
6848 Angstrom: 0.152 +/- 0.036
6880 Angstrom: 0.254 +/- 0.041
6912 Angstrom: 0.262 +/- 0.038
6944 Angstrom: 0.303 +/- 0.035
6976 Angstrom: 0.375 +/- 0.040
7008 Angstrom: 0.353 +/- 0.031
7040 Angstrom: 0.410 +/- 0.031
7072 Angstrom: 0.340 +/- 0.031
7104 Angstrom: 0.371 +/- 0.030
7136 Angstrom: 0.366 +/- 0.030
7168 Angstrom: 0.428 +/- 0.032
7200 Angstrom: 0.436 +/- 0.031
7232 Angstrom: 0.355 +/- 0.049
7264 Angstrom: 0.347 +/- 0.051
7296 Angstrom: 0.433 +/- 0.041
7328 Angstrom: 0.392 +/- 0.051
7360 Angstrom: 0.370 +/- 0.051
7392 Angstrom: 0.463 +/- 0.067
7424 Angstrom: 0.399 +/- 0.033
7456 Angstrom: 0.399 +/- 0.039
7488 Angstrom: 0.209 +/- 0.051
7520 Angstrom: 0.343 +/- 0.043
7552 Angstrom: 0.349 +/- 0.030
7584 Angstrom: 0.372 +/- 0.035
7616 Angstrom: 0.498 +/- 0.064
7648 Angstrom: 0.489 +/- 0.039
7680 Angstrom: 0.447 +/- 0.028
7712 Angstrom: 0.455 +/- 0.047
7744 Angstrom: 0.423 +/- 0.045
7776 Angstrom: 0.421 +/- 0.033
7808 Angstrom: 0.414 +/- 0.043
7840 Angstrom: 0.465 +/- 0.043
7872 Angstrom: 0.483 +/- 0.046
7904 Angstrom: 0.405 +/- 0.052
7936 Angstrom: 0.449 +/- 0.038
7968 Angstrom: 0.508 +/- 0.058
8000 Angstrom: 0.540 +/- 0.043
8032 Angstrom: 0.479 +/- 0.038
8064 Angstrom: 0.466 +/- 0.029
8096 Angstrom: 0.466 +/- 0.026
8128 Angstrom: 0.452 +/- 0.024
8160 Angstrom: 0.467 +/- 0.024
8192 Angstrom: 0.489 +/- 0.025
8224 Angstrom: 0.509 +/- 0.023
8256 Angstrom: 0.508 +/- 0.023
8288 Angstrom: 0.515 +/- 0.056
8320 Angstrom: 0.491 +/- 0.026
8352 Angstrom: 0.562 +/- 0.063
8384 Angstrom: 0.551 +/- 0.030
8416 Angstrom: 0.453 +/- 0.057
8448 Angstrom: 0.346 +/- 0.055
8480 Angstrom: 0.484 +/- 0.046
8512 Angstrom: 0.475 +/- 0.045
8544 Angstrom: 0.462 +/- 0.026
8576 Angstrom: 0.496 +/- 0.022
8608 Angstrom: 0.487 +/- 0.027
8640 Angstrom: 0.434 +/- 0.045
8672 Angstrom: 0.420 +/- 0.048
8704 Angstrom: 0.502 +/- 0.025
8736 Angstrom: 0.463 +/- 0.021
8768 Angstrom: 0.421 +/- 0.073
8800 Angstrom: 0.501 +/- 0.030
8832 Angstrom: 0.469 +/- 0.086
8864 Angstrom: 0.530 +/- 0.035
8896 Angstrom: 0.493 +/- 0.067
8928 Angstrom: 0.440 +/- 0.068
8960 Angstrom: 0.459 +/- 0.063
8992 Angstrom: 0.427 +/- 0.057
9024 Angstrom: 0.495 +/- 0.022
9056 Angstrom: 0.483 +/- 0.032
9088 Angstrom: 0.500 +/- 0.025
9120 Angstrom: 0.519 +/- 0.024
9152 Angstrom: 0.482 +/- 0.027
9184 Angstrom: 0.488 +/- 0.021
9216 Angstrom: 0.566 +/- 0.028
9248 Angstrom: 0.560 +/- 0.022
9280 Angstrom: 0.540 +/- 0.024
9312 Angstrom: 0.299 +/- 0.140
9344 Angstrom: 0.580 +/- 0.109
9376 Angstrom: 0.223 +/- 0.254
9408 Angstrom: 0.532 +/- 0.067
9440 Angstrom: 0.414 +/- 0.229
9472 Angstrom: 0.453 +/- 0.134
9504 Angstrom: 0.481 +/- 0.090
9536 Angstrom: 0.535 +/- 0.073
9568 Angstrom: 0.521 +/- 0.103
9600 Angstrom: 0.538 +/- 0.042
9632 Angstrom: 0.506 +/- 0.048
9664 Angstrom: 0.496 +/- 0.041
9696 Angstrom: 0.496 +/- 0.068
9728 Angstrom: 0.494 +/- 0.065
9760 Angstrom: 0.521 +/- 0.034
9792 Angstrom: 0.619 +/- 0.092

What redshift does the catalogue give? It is 0.74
